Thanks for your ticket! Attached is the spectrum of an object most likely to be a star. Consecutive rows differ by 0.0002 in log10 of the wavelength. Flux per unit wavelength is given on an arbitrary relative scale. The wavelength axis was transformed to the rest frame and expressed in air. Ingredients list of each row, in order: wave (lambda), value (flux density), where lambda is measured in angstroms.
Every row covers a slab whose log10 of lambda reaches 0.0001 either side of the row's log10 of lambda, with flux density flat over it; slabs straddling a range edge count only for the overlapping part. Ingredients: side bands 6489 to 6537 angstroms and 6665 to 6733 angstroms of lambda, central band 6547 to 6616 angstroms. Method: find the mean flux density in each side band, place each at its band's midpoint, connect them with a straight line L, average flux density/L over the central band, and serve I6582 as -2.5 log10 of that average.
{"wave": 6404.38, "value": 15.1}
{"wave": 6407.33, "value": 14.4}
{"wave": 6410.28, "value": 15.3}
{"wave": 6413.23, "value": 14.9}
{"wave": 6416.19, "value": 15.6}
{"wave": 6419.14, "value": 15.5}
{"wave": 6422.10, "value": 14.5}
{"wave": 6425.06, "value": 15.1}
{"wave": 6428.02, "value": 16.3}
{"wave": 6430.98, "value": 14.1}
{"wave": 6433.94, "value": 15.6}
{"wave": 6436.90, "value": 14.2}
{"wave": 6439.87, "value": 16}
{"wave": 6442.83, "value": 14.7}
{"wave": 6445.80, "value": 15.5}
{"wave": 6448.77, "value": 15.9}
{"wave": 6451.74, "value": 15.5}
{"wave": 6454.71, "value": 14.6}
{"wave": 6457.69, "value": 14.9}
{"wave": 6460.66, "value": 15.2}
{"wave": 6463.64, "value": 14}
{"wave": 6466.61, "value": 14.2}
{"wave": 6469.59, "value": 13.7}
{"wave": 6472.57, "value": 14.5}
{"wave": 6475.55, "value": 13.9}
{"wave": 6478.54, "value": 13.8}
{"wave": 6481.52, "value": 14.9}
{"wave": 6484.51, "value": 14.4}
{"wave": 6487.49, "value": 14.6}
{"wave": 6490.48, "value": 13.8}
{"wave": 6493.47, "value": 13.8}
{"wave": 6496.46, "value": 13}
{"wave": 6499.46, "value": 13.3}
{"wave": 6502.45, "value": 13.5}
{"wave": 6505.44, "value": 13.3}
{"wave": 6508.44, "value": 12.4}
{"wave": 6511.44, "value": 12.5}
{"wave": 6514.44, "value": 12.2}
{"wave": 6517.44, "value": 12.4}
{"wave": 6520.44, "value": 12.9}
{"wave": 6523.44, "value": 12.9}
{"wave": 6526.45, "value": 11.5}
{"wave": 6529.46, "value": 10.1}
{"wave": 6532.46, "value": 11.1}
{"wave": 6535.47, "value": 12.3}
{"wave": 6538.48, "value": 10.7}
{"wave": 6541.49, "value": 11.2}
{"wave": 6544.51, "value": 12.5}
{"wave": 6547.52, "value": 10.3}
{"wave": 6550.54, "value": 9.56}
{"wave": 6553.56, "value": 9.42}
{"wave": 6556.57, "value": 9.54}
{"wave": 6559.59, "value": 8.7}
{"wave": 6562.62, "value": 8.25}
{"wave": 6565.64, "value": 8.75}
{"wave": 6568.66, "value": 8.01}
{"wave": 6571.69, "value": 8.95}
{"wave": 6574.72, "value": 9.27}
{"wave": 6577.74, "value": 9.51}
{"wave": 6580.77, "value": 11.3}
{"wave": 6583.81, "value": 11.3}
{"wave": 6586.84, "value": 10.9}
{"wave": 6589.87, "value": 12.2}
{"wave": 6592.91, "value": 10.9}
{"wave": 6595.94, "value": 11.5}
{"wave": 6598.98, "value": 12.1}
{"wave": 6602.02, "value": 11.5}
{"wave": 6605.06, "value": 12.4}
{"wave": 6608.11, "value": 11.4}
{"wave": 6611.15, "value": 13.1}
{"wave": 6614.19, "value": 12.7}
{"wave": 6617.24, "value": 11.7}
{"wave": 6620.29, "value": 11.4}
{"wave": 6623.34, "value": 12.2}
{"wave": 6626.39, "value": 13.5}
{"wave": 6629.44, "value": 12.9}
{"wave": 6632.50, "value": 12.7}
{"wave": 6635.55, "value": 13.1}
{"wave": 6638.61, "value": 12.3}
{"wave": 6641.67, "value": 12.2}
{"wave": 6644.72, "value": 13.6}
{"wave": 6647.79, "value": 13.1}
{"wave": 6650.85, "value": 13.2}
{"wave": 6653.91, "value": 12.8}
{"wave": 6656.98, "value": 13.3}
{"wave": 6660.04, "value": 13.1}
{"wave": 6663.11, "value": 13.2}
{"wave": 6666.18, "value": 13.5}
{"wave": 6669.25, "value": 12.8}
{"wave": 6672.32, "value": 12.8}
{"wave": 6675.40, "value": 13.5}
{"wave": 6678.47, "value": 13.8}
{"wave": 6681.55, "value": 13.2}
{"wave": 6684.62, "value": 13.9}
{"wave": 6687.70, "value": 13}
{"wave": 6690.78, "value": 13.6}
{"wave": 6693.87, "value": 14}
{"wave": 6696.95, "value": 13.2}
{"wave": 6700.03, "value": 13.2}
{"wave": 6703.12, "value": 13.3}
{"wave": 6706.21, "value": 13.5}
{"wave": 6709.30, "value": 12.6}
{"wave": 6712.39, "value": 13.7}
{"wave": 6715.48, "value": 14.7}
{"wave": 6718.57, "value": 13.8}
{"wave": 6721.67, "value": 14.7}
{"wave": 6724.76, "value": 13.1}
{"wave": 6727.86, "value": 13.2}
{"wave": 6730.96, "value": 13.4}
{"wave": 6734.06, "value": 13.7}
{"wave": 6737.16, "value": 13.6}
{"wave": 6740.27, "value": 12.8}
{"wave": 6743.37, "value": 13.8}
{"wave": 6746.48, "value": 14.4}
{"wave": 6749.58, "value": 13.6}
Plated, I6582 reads 0.22 mag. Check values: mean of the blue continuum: 12.6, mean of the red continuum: 13.5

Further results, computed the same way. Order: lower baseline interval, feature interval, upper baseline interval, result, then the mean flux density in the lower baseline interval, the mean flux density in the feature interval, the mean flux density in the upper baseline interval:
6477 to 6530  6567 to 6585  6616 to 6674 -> 0.32 mag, 13.1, 9.69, 12.8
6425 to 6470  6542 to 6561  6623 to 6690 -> 0.36 mag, 15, 10.1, 13.1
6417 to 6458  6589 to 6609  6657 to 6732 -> 0.20 mag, 15.2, 11.7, 13.4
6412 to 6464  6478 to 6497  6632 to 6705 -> 0.05 mag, 15.1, 14.1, 13.2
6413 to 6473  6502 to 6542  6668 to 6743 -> 0.20 mag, 15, 12.1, 13.5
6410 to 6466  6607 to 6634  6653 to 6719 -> 0.12 mag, 15.1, 12.4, 13.4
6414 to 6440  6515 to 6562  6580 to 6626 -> 0.19 mag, 15.2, 11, 11.8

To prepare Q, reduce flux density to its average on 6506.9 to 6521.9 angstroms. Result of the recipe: 12.5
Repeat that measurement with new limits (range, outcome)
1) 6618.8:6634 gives 12.5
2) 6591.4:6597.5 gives 11.2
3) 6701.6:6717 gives 13.6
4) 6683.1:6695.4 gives 13.6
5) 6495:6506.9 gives 13.3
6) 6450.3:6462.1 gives 15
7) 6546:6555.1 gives 9.77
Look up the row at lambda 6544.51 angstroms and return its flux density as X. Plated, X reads 12.5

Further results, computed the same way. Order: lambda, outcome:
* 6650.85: 13.2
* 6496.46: 13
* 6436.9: 14.2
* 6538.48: 10.7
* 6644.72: 13.6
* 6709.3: 12.6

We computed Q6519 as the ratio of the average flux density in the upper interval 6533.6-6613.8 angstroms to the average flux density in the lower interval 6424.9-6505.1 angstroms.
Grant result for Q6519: 0.73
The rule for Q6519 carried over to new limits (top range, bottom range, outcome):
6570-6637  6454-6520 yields 0.85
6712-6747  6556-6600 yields 1.36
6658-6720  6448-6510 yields 0.95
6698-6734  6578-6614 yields 1.16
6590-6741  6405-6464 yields 0.86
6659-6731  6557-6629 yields 1.23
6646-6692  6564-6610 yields 1.24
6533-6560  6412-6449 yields 0.69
